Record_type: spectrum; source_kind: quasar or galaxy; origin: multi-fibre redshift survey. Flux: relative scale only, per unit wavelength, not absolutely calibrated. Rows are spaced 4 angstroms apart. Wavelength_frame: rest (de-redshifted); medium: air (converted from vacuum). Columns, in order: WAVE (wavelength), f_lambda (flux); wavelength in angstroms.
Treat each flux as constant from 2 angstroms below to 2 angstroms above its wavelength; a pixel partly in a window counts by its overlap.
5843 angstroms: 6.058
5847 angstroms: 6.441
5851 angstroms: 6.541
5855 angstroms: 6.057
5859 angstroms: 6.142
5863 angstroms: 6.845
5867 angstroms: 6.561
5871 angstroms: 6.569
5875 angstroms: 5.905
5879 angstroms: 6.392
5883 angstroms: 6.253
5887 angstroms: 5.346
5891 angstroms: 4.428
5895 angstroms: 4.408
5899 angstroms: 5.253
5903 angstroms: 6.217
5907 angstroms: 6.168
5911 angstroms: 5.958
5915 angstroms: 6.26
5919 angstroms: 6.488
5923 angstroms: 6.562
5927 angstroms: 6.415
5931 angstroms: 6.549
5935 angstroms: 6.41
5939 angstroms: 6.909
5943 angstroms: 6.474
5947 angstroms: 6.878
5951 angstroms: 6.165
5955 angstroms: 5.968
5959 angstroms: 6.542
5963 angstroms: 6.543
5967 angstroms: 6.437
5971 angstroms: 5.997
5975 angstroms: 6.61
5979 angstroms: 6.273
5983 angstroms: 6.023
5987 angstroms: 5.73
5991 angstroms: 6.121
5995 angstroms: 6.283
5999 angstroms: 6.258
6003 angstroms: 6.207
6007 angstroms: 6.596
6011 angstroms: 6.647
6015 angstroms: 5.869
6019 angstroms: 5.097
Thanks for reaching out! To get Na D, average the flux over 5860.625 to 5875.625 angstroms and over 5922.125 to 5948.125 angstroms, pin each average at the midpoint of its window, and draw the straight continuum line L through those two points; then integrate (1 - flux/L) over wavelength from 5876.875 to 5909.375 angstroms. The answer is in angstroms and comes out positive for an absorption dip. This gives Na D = 4.9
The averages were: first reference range 6.51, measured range 5.56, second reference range 6.59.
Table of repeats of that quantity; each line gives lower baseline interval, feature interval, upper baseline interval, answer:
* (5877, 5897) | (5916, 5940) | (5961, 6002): -3.3 angstroms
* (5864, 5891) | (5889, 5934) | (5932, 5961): 2.8 angstroms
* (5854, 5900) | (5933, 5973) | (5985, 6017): -2.4 angstroms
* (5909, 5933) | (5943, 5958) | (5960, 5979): 0.0 angstroms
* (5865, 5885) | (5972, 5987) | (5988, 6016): 0.2 angstroms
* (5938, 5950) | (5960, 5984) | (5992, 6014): 0.7 angstroms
